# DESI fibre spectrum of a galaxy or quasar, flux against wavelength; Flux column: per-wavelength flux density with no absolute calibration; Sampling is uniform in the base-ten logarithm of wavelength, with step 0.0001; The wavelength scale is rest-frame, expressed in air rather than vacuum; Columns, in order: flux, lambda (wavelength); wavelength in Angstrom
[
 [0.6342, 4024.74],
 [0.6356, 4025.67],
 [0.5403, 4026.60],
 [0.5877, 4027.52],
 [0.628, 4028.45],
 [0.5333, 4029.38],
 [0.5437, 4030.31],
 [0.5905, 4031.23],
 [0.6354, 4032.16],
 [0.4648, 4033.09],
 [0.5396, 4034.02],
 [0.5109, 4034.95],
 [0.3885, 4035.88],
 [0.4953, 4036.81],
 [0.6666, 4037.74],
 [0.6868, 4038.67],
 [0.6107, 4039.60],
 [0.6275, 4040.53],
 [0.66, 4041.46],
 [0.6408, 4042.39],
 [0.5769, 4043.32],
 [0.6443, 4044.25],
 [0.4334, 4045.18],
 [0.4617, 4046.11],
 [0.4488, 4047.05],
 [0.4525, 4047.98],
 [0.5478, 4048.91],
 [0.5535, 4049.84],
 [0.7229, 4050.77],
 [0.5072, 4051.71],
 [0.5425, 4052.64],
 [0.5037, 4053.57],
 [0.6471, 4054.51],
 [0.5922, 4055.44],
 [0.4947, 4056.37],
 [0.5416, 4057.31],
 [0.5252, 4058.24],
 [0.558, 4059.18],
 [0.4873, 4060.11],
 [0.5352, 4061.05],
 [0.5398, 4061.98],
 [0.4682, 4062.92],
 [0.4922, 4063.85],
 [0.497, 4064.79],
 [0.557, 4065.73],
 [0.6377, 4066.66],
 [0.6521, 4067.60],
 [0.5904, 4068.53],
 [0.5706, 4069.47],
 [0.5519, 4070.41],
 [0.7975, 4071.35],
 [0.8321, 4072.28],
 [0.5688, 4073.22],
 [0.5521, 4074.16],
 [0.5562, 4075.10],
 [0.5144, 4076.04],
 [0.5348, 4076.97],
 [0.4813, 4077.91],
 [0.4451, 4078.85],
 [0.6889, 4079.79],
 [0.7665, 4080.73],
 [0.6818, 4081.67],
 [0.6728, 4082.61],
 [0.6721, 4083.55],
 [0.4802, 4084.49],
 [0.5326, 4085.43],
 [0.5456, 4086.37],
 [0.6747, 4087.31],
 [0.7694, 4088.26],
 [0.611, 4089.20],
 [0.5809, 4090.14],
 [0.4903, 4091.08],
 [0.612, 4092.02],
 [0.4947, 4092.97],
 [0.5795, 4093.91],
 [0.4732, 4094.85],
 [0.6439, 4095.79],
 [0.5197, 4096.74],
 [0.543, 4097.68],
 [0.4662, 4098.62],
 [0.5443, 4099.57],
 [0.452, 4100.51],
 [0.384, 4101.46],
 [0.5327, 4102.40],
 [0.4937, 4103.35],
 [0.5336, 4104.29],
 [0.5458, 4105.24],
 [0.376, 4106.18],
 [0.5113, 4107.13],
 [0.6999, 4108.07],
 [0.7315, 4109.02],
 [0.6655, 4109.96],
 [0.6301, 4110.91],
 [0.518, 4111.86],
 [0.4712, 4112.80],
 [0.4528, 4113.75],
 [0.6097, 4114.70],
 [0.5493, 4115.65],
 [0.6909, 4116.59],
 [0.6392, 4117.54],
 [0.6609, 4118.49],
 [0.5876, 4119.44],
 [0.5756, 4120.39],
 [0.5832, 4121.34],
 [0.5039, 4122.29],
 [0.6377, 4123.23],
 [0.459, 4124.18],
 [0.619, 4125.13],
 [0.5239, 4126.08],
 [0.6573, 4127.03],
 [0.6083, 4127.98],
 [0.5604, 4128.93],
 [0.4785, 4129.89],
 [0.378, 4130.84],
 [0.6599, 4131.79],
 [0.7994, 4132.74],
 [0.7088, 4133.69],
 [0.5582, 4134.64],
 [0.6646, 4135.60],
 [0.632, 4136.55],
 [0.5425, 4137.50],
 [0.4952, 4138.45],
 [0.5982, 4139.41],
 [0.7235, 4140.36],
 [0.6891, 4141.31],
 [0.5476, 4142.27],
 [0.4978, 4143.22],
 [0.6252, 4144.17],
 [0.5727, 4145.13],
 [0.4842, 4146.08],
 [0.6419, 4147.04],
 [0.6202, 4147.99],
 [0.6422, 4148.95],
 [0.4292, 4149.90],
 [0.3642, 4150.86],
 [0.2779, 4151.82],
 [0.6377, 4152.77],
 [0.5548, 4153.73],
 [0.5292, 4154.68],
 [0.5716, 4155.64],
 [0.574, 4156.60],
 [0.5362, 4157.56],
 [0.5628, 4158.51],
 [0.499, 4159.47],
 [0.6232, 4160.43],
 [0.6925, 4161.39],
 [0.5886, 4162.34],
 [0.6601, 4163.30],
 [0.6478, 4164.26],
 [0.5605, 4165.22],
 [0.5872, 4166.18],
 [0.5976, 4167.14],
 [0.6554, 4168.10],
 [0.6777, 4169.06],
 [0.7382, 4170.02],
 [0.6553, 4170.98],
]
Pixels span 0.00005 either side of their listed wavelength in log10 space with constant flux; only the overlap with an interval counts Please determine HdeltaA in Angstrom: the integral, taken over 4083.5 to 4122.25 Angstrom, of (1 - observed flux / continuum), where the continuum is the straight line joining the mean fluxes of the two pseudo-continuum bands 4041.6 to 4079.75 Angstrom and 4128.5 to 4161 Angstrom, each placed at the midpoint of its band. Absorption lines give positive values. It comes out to 0.1 Angstrom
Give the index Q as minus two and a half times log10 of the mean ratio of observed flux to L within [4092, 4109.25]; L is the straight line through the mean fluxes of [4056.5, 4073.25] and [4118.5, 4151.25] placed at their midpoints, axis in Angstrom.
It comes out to 0.10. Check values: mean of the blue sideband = 0.576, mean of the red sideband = 0.58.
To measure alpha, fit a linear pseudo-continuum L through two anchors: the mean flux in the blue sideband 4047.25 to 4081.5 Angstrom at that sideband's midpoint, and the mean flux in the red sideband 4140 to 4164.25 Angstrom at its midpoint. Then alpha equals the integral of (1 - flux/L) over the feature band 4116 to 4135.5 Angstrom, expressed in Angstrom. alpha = -1.0 Angstrom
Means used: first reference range 0.57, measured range 0.596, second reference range 0.567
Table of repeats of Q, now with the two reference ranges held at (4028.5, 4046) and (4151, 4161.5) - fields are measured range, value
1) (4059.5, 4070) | 0.03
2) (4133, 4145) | -0.12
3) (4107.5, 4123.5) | -0.09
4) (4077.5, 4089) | -0.11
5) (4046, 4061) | 0.05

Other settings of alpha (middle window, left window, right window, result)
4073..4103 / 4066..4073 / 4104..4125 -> 2.8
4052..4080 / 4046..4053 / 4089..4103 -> -1.8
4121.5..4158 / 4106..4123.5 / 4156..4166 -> 1.4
